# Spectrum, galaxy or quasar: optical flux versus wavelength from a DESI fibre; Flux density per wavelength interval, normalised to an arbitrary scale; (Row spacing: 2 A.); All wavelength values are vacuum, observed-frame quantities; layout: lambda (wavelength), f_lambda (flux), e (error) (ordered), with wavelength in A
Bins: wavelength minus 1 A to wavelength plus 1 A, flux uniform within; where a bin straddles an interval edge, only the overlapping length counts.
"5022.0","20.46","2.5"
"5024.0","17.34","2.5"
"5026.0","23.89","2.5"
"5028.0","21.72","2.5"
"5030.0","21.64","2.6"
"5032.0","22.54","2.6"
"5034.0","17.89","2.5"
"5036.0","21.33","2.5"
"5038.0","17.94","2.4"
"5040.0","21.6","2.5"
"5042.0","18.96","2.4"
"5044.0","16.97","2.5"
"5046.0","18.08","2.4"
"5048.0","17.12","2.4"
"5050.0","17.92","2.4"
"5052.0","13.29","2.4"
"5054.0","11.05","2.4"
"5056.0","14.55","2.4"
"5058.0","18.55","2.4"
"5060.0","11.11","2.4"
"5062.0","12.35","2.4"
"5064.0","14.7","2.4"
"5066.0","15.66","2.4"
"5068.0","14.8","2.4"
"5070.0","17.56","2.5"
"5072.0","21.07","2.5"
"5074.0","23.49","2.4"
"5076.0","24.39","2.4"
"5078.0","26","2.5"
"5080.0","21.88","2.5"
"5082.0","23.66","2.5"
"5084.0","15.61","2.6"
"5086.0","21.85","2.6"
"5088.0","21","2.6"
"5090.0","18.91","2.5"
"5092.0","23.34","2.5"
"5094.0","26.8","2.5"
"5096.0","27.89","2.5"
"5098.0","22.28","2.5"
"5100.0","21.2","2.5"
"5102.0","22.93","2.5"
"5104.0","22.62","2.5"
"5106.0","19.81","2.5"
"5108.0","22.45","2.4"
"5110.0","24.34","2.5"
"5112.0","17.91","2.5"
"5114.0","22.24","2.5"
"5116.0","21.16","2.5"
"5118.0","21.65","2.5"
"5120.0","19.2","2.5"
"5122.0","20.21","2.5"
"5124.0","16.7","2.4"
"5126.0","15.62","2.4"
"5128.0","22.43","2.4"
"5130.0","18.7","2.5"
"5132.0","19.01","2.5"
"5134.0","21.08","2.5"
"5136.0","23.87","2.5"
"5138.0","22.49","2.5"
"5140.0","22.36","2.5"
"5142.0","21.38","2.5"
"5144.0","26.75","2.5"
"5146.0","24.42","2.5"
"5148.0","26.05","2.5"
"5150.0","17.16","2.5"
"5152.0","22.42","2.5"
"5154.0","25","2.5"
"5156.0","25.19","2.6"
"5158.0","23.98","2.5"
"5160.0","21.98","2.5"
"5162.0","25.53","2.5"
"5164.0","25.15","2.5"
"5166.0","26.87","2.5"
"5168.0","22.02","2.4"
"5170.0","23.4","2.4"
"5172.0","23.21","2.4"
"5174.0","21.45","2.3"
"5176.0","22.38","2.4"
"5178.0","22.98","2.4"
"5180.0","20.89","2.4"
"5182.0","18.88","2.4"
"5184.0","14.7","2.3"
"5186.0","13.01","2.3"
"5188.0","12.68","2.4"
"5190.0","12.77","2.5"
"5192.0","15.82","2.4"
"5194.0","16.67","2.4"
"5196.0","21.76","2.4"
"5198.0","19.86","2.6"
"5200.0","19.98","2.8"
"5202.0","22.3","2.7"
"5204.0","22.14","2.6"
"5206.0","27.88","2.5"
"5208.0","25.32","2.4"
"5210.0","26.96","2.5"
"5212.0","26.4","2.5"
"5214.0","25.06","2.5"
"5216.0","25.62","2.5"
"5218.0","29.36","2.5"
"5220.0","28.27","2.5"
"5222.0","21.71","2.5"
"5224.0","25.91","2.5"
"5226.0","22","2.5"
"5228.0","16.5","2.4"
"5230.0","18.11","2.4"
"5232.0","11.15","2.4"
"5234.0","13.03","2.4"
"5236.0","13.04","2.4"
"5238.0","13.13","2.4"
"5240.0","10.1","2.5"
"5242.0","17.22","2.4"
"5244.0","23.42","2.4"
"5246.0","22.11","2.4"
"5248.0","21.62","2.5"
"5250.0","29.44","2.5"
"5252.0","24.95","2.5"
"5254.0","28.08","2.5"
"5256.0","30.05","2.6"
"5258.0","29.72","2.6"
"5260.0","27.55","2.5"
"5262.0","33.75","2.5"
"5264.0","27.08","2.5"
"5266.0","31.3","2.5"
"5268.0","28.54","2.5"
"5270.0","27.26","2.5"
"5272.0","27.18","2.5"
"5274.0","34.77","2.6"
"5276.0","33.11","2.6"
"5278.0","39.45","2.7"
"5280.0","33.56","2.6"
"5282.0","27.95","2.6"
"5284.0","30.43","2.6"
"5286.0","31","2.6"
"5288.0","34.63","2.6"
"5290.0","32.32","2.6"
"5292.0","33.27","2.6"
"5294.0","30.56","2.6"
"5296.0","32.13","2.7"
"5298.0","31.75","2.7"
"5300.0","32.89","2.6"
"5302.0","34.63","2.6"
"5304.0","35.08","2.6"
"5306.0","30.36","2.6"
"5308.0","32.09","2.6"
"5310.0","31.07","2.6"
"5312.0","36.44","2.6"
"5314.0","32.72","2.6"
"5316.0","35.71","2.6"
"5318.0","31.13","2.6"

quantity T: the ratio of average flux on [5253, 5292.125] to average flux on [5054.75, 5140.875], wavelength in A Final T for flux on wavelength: 1.5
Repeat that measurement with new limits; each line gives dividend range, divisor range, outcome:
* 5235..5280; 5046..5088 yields 1.46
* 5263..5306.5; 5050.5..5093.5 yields 1.73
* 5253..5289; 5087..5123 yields 1.40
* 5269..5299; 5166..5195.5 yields 1.69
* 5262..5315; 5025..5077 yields 1.77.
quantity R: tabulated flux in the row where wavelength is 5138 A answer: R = 22.49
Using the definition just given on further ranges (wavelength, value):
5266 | 31.3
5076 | 24.39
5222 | 21.71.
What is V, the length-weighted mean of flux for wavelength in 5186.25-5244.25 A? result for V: 20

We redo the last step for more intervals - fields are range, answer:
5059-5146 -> 20.8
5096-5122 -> 21.7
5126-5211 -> 21.6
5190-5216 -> 22.3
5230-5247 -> 15.6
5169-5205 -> 19.2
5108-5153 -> 21.3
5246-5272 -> 28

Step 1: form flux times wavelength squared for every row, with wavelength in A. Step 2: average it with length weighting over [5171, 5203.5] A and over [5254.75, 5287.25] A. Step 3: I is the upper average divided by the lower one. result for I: 1.70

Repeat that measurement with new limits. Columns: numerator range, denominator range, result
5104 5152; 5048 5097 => 1.14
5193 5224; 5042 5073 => 1.62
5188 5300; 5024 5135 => 1.36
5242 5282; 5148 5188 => 1.37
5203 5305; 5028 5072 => 1.69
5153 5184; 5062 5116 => 1.12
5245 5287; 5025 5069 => 1.84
